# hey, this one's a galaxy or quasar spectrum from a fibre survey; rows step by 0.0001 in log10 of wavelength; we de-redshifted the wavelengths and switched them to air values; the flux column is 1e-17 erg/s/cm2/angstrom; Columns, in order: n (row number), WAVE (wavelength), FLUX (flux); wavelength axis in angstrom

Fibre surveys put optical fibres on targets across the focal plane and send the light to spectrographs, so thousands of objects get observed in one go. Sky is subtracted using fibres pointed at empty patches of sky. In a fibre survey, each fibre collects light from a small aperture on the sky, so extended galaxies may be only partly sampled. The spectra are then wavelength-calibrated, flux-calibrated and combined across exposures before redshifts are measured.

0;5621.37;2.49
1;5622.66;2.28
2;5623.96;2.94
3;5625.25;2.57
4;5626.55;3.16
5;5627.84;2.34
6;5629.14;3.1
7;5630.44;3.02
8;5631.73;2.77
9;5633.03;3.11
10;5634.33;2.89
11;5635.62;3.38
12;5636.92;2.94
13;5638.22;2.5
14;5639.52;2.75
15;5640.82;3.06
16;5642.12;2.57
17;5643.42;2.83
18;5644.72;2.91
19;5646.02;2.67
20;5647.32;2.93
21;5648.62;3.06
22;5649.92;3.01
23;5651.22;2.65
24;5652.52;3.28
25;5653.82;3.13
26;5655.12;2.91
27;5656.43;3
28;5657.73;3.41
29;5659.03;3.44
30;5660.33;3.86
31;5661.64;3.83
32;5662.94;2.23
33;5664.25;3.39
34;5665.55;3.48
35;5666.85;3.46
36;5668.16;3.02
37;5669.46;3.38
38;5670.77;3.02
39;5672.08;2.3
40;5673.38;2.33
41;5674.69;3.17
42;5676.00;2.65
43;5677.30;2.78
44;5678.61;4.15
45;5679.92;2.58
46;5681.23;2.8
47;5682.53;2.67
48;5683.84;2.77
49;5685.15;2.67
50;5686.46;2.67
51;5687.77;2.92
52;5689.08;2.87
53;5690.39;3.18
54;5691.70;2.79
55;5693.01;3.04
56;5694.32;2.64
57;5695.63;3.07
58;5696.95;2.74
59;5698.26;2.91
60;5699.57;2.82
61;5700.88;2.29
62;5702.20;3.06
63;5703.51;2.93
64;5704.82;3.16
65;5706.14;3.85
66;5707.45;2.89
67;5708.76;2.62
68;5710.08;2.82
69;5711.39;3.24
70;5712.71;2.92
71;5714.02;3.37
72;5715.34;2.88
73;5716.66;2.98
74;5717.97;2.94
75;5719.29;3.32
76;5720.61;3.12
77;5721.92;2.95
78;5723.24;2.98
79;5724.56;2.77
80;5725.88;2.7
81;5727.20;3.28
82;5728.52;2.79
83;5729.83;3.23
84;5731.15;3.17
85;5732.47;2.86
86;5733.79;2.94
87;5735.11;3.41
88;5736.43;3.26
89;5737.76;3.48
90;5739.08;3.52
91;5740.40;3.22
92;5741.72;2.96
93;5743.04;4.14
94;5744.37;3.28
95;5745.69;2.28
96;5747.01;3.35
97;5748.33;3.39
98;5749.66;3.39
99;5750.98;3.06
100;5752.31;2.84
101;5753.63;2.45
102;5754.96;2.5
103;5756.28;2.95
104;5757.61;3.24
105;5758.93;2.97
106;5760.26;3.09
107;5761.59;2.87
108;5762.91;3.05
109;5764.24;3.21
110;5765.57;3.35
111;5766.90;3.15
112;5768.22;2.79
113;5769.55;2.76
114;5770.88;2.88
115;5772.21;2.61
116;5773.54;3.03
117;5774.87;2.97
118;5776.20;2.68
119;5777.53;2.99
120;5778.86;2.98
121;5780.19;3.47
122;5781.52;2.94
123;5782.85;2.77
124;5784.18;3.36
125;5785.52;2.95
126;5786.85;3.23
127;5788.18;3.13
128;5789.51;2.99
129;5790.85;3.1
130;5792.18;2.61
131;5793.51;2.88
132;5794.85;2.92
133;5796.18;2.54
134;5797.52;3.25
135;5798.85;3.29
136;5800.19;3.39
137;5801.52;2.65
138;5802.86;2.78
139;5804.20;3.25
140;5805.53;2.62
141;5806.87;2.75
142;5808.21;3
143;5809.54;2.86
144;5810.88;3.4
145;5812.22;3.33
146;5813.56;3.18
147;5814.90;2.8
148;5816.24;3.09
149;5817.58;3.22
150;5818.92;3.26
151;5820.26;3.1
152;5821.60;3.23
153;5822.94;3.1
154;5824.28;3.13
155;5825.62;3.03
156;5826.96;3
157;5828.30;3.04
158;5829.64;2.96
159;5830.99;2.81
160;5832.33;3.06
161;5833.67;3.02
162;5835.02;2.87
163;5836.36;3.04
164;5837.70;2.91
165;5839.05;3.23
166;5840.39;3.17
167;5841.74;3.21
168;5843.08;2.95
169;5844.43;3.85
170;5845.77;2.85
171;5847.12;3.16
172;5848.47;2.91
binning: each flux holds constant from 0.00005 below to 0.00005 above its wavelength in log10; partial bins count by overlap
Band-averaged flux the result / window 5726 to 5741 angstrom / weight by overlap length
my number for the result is 3.18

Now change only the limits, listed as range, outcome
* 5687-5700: 2.9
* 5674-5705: 2.88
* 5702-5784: 3.05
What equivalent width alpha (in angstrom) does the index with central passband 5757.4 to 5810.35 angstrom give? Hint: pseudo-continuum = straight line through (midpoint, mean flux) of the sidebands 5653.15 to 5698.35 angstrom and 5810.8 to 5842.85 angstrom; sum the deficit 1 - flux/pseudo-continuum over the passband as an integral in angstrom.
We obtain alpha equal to 1.4 angstrom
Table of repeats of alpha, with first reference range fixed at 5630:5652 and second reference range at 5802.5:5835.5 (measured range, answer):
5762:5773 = 0.1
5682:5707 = 0.3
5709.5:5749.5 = -2.2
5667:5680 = -0.3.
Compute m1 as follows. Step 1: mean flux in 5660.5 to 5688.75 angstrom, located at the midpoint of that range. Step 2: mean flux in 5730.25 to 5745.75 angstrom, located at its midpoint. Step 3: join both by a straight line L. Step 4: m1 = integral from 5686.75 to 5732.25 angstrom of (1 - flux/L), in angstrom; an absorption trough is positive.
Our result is 2.2 angstrom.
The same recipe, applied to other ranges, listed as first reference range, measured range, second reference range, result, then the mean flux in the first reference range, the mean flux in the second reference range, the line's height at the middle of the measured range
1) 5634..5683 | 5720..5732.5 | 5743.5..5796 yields 0.0 angstrom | 3.01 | 2.99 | 3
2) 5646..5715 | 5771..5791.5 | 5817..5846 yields 0.4 angstrom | 3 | 3.1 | 3.06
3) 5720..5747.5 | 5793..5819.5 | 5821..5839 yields 0.2 angstrom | 3.13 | 3.02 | 3.05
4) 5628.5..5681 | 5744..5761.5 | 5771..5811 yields 0.1 angstrom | 3.02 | 2.97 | 2.99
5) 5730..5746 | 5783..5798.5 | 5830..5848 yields 0.8 angstrom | 3.23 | 3.08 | 3.15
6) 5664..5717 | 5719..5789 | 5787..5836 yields -1.6 angstrom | 2.95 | 3.02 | 2.99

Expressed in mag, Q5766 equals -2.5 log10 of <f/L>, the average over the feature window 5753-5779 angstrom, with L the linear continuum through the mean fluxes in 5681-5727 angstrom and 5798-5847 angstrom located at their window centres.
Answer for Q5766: 0.03 mag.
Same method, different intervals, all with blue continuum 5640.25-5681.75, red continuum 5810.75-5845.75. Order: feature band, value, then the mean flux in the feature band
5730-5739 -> -0.05 mag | 3.21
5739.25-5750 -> -0.06 mag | 3.26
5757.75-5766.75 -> -0.01 mag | 3.1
